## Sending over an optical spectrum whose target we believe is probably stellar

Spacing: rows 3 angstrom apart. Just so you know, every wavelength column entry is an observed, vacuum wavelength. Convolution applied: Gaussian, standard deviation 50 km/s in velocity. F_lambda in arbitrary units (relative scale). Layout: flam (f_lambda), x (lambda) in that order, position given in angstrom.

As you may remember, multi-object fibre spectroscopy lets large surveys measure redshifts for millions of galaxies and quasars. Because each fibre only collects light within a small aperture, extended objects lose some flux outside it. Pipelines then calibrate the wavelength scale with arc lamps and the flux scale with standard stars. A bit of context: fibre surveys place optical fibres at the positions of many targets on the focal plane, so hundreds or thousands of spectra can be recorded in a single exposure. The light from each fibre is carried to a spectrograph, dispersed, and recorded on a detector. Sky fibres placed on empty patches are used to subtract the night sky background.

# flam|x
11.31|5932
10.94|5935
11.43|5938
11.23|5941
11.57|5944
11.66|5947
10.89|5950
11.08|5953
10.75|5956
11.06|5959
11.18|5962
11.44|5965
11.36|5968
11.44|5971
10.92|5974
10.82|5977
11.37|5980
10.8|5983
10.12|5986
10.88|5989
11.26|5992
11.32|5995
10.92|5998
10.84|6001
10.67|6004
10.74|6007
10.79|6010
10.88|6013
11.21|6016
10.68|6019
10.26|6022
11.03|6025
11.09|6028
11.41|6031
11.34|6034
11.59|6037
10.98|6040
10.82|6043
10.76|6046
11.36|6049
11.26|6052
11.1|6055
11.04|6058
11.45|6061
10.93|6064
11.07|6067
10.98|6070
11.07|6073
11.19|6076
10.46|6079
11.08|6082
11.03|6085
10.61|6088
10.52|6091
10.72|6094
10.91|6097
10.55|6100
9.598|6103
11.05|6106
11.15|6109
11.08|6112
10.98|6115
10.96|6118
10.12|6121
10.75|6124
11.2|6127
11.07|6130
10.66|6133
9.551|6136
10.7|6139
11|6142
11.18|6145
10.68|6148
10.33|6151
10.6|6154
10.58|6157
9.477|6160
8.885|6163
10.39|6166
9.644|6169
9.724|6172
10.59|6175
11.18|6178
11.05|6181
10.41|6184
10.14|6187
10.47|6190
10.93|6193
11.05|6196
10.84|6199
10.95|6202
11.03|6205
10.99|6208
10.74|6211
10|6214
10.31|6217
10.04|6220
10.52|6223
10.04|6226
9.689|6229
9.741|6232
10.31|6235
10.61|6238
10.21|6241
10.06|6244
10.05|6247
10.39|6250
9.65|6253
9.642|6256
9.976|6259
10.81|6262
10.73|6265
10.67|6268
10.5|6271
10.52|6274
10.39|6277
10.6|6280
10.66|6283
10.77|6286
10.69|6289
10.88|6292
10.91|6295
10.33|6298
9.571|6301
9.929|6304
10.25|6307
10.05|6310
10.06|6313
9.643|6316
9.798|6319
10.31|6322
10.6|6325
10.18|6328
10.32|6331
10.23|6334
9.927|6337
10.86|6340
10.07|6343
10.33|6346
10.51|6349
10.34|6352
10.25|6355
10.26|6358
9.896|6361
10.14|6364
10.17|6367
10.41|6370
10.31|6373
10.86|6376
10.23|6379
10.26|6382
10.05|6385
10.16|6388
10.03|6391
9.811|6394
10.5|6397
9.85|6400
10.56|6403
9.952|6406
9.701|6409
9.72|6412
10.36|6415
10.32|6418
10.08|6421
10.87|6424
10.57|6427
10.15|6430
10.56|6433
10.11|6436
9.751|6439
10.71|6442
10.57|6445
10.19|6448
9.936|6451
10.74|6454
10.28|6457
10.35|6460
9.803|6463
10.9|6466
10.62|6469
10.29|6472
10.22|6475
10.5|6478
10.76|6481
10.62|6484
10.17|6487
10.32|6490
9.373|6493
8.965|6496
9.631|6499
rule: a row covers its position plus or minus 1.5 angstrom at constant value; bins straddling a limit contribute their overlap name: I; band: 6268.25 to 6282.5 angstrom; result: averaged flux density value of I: 10.5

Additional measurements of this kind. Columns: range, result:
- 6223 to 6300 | 10.4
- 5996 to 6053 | 11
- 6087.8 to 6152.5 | 10.7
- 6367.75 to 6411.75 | 10.2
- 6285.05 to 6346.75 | 10.3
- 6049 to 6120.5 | 10.9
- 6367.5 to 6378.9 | 10.5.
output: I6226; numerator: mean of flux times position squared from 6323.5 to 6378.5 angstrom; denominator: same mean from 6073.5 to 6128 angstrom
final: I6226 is 1.04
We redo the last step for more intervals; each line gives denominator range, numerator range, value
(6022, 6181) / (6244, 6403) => 1.03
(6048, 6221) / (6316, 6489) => 1.05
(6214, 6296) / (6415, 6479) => 1.06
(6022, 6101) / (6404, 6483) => 1.06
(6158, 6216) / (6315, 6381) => 1.03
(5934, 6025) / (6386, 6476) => 1.08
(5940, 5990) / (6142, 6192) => 1.00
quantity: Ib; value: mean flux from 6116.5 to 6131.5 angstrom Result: 10.8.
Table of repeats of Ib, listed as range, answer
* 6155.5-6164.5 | 9.65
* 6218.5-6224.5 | 10.3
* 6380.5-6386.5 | 10.2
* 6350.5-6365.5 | 10.2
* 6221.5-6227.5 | 10.3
